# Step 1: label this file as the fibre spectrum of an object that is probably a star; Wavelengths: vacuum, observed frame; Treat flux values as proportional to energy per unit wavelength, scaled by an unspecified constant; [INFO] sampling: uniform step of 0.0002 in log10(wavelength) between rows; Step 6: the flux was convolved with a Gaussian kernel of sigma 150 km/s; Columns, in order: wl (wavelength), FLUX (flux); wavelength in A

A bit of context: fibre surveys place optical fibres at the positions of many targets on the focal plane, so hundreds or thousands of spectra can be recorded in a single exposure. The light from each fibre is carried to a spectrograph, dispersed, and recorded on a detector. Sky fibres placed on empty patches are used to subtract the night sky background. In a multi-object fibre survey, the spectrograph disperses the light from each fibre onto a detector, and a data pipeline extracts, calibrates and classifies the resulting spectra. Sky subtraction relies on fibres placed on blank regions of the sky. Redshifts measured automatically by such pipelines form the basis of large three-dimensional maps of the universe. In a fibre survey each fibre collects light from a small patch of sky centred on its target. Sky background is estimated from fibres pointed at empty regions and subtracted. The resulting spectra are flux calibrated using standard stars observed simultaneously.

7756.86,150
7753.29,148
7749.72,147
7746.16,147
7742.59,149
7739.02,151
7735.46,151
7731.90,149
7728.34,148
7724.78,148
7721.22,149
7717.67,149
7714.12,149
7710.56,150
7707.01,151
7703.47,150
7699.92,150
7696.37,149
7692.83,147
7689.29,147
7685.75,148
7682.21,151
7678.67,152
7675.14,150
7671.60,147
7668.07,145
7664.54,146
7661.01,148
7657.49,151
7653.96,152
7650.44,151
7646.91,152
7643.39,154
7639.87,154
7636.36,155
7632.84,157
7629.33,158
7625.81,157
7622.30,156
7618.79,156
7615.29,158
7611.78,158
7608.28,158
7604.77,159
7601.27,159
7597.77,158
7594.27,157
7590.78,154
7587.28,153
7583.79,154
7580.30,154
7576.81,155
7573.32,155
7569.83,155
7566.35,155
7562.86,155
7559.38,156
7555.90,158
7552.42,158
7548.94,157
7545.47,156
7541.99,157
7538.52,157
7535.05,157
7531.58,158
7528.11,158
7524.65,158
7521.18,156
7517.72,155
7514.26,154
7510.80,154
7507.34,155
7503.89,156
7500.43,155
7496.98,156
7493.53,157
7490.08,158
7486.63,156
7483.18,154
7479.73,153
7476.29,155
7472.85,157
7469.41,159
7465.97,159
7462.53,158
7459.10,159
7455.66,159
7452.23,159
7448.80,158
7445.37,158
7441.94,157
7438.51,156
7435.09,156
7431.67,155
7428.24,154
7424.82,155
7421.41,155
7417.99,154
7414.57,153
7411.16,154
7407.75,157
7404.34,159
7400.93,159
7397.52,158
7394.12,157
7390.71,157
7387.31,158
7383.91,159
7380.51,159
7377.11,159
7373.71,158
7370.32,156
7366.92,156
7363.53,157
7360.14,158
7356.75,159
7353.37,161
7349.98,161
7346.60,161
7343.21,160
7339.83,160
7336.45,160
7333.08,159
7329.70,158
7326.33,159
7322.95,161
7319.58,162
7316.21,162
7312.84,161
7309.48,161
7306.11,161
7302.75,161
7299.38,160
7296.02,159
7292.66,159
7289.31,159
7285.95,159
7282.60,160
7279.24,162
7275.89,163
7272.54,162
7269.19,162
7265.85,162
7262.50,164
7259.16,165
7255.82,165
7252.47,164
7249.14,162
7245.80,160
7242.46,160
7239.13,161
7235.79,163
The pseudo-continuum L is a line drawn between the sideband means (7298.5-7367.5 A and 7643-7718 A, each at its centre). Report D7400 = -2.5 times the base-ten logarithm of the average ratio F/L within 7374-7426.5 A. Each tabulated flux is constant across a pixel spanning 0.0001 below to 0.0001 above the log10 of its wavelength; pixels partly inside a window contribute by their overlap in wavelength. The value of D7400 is 0.01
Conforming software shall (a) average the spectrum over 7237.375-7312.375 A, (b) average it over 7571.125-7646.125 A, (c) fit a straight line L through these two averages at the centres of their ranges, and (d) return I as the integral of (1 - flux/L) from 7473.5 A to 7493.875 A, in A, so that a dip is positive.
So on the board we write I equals 0.3 A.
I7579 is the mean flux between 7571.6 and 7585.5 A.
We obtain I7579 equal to 155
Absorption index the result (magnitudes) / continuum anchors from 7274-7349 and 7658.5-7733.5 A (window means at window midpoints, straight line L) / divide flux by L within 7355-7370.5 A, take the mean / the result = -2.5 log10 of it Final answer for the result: 0.01 mag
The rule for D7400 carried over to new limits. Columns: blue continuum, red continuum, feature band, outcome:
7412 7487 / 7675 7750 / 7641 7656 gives -0.01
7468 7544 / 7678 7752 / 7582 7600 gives -0.01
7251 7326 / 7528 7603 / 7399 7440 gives 0.02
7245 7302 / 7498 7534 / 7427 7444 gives 0.02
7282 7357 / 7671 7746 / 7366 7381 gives 0.01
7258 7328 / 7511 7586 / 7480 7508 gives 0.01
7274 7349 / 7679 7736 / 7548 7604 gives -0.02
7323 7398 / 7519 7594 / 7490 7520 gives 0.01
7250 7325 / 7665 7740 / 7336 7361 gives 0.00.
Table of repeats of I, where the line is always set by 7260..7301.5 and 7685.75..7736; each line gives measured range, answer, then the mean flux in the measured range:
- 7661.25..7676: 0.3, 147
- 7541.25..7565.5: -0.5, 157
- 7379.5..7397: 0.0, 158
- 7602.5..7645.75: -1.5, 157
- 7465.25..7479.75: -0.1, 157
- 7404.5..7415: 0.1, 156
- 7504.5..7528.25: -0.2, 156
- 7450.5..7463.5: -0.2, 159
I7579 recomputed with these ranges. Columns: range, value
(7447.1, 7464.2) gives 159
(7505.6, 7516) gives 154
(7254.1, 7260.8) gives 165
